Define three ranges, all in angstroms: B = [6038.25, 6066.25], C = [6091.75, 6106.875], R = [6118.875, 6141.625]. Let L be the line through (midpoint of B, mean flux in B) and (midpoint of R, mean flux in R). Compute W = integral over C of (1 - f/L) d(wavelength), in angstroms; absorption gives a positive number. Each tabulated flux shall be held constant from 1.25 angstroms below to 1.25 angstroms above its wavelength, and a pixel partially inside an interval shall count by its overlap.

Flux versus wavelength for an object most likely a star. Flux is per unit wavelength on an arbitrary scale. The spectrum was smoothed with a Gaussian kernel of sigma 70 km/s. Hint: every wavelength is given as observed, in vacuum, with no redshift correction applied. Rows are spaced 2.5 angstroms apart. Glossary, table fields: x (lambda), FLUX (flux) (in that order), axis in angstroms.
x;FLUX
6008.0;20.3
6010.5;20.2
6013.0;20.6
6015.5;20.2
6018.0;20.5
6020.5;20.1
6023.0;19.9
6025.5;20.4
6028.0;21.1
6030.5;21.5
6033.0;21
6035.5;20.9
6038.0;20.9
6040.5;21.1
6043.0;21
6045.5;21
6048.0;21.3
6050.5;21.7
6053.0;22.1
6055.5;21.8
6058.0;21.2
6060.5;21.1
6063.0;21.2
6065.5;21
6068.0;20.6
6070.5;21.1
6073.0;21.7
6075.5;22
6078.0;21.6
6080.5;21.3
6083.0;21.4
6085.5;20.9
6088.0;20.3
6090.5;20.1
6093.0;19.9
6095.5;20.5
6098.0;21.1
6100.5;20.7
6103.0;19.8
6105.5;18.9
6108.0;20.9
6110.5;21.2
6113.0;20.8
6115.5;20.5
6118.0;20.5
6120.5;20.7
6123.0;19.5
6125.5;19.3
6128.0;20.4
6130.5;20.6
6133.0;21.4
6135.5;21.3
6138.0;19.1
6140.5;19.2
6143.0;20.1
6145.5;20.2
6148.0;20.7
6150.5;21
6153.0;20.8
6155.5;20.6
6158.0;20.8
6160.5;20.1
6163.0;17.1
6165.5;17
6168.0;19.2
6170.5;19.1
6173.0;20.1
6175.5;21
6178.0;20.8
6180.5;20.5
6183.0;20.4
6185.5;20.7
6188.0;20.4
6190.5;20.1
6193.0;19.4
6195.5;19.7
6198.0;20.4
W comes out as 0.3 angstroms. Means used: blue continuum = 21.3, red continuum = 20.2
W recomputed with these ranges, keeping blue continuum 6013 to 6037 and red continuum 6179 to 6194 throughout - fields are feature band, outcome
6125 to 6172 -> 1.04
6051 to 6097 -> -1.33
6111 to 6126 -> 0.08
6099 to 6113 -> 0.06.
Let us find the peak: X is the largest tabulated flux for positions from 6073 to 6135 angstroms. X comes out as 22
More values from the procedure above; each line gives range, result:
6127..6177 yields 21.4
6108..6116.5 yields 21.2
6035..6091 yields 22.1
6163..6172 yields 19.2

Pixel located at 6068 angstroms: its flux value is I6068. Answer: 20.6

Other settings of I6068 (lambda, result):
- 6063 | 21.2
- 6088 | 20.3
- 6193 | 19.4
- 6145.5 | 20.2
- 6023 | 19.9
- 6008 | 20.3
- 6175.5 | 21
